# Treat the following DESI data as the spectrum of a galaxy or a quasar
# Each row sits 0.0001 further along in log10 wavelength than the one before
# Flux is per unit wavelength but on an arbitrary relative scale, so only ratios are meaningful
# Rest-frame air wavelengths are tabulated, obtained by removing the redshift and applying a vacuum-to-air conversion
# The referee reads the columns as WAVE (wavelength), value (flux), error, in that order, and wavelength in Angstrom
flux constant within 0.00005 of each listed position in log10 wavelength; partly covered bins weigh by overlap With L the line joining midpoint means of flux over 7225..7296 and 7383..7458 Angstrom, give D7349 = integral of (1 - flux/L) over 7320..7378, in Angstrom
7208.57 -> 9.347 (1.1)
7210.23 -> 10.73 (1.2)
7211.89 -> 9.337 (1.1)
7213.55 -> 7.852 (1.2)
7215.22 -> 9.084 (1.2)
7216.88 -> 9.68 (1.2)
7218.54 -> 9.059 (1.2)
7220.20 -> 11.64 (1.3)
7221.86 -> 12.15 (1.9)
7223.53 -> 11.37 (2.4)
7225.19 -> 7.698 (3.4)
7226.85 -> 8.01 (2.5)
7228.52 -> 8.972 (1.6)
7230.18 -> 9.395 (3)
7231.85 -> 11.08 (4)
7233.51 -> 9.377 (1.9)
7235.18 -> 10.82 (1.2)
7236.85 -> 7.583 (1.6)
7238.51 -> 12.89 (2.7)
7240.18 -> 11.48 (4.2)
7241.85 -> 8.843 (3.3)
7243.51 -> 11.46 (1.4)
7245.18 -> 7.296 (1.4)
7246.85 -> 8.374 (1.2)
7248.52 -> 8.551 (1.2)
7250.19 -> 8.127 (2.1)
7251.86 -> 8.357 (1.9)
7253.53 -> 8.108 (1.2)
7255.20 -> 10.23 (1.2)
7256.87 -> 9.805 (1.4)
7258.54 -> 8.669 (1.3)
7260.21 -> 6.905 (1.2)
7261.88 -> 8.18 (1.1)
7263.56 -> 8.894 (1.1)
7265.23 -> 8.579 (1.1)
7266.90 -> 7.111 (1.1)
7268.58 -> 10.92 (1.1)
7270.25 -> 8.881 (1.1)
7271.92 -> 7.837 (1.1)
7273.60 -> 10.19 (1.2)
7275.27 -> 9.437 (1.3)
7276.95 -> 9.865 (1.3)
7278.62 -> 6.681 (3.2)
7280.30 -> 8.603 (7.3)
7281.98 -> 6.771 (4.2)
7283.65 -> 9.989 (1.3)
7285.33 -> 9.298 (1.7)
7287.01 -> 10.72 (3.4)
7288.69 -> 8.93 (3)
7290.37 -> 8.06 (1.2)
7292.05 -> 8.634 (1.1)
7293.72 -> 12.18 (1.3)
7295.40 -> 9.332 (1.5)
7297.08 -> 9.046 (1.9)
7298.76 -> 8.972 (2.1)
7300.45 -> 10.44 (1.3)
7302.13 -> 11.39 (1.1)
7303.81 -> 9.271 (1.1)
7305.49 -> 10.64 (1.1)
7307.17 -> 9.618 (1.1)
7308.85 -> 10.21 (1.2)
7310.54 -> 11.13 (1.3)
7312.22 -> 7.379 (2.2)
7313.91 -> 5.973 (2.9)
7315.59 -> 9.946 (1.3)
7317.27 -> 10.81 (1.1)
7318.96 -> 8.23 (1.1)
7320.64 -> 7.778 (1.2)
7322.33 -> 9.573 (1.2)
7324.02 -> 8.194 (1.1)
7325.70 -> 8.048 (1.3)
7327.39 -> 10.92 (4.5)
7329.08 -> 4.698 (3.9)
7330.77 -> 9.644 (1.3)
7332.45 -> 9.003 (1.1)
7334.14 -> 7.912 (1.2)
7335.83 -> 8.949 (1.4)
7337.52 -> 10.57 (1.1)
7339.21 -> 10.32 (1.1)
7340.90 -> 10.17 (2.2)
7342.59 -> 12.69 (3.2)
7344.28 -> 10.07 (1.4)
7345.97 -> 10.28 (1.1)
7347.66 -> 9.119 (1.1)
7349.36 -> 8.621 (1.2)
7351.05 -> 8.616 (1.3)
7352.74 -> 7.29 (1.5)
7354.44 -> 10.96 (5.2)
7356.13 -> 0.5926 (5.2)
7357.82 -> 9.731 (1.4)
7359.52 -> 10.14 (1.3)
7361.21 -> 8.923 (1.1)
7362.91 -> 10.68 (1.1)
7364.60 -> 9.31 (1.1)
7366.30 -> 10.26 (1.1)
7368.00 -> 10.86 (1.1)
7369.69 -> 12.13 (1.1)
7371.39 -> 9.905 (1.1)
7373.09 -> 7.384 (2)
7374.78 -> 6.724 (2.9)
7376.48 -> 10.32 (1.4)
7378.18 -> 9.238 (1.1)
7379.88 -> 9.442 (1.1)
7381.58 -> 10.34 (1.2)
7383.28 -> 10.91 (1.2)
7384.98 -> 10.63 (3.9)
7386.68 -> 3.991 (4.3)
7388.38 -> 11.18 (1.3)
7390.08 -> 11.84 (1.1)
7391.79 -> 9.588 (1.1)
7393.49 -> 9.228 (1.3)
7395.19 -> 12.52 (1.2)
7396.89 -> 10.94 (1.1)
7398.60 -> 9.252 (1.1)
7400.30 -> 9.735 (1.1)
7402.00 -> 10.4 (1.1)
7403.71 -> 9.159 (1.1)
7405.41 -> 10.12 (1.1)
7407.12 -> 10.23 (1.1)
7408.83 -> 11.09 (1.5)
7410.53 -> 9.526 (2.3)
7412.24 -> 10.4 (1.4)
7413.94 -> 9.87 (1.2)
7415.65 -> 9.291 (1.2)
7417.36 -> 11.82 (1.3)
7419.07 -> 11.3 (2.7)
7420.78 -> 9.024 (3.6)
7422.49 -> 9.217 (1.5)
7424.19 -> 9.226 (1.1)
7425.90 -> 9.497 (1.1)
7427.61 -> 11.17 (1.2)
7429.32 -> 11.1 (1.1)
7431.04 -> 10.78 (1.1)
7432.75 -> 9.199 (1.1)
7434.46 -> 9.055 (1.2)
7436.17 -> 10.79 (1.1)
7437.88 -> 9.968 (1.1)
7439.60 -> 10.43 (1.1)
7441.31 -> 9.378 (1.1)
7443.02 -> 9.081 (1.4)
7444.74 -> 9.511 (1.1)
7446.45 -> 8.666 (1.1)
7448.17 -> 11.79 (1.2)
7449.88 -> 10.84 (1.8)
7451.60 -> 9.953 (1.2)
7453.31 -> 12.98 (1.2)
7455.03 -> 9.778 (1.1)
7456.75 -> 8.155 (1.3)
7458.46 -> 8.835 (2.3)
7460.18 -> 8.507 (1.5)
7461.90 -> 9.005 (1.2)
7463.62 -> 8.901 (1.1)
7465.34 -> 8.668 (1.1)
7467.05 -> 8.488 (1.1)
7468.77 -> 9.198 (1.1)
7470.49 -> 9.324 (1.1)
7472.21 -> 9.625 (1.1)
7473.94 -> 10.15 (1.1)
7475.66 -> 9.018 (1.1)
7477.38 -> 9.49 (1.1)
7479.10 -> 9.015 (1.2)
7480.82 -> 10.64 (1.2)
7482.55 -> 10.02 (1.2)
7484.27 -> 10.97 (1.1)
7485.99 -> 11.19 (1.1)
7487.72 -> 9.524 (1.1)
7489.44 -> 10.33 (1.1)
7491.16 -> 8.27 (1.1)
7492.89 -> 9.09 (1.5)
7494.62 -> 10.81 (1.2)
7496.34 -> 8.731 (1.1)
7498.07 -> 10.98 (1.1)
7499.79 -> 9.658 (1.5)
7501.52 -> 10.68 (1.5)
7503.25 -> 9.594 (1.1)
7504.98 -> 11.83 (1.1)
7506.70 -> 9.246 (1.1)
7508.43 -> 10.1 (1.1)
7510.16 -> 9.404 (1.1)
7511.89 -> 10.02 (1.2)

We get 3.0 Angstrom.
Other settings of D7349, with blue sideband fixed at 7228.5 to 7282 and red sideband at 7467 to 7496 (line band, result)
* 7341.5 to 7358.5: 1.0 Angstrom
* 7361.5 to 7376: -0.4 Angstrom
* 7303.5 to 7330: 1.0 Angstrom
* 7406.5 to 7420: -1.3 Angstrom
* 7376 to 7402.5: -1.4 Angstrom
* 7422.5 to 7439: -0.8 Angstrom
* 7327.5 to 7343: 0.0 Angstrom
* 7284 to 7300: -0.6 Angstrom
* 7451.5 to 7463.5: 0.2 Angstrom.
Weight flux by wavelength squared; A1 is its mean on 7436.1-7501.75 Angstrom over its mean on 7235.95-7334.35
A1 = 1.13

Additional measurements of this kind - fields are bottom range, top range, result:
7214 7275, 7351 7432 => 1.09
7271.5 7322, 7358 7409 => 1.09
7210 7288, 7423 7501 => 1.12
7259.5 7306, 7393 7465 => 1.14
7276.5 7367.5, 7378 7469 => 1.11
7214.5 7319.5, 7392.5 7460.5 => 1.13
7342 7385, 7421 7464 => 1.07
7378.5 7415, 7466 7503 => 1.00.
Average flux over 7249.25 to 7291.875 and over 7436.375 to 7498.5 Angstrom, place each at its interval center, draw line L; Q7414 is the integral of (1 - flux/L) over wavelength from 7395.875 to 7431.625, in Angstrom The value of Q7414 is -2.7 Angstrom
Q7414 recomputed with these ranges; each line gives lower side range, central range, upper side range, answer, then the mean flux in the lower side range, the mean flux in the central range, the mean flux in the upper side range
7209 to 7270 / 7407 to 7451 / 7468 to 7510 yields -1.5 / 9.34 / 10.1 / 9.89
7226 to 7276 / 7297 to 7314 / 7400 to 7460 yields -0.4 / 9.14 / 9.63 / 10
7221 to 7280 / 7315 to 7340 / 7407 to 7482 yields 1.3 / 9.2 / 8.96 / 9.81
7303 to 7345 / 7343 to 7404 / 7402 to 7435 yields 1.3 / 9.27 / 9.48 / 10.1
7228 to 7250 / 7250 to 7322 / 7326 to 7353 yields 3.2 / 9.67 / 9.09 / 9.32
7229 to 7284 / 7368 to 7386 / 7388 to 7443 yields 0.4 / 9.06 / 9.71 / 10.2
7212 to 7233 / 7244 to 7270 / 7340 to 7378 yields 2.7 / 9.65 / 8.59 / 9.31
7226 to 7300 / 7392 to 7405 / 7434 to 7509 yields -0.8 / 9.13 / 10.2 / 9.78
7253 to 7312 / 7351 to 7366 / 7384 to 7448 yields 1.7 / 9.23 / 8.53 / 9.97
